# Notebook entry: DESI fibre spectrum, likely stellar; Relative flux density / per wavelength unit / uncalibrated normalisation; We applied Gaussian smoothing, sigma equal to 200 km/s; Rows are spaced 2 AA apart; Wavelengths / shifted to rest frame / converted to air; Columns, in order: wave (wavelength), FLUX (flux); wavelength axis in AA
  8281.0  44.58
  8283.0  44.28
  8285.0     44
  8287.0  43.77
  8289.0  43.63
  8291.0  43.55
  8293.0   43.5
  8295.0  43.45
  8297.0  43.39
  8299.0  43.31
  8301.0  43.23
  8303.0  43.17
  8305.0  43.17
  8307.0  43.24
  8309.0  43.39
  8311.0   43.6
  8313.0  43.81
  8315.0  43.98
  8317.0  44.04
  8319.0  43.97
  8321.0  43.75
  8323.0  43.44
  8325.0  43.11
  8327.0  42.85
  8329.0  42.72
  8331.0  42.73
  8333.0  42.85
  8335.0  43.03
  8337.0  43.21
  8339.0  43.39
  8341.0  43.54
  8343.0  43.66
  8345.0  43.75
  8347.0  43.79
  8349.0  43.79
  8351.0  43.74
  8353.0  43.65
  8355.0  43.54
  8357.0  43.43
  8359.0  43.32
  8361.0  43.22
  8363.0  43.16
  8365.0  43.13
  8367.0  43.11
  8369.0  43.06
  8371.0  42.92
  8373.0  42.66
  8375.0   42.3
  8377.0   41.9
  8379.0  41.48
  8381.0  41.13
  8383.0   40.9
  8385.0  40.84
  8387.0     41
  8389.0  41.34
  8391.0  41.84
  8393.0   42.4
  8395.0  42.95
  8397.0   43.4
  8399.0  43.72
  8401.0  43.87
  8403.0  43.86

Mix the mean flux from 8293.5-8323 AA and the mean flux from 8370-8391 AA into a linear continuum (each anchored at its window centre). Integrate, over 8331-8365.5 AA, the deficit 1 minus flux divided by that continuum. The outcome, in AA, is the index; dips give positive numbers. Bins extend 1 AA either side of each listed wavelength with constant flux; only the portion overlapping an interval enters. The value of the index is -0.74 AA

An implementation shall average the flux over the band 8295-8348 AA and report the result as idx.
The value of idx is 43.4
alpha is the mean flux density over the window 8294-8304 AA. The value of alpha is 43.3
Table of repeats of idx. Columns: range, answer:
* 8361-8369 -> 43.1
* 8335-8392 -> 42.7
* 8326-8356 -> 43.3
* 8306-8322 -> 43.7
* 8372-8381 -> 42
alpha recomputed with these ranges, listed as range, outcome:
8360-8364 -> 43.2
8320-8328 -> 43.3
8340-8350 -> 43.7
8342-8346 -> 43.7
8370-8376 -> 42.6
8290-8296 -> 43.5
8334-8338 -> 43.1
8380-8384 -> 41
